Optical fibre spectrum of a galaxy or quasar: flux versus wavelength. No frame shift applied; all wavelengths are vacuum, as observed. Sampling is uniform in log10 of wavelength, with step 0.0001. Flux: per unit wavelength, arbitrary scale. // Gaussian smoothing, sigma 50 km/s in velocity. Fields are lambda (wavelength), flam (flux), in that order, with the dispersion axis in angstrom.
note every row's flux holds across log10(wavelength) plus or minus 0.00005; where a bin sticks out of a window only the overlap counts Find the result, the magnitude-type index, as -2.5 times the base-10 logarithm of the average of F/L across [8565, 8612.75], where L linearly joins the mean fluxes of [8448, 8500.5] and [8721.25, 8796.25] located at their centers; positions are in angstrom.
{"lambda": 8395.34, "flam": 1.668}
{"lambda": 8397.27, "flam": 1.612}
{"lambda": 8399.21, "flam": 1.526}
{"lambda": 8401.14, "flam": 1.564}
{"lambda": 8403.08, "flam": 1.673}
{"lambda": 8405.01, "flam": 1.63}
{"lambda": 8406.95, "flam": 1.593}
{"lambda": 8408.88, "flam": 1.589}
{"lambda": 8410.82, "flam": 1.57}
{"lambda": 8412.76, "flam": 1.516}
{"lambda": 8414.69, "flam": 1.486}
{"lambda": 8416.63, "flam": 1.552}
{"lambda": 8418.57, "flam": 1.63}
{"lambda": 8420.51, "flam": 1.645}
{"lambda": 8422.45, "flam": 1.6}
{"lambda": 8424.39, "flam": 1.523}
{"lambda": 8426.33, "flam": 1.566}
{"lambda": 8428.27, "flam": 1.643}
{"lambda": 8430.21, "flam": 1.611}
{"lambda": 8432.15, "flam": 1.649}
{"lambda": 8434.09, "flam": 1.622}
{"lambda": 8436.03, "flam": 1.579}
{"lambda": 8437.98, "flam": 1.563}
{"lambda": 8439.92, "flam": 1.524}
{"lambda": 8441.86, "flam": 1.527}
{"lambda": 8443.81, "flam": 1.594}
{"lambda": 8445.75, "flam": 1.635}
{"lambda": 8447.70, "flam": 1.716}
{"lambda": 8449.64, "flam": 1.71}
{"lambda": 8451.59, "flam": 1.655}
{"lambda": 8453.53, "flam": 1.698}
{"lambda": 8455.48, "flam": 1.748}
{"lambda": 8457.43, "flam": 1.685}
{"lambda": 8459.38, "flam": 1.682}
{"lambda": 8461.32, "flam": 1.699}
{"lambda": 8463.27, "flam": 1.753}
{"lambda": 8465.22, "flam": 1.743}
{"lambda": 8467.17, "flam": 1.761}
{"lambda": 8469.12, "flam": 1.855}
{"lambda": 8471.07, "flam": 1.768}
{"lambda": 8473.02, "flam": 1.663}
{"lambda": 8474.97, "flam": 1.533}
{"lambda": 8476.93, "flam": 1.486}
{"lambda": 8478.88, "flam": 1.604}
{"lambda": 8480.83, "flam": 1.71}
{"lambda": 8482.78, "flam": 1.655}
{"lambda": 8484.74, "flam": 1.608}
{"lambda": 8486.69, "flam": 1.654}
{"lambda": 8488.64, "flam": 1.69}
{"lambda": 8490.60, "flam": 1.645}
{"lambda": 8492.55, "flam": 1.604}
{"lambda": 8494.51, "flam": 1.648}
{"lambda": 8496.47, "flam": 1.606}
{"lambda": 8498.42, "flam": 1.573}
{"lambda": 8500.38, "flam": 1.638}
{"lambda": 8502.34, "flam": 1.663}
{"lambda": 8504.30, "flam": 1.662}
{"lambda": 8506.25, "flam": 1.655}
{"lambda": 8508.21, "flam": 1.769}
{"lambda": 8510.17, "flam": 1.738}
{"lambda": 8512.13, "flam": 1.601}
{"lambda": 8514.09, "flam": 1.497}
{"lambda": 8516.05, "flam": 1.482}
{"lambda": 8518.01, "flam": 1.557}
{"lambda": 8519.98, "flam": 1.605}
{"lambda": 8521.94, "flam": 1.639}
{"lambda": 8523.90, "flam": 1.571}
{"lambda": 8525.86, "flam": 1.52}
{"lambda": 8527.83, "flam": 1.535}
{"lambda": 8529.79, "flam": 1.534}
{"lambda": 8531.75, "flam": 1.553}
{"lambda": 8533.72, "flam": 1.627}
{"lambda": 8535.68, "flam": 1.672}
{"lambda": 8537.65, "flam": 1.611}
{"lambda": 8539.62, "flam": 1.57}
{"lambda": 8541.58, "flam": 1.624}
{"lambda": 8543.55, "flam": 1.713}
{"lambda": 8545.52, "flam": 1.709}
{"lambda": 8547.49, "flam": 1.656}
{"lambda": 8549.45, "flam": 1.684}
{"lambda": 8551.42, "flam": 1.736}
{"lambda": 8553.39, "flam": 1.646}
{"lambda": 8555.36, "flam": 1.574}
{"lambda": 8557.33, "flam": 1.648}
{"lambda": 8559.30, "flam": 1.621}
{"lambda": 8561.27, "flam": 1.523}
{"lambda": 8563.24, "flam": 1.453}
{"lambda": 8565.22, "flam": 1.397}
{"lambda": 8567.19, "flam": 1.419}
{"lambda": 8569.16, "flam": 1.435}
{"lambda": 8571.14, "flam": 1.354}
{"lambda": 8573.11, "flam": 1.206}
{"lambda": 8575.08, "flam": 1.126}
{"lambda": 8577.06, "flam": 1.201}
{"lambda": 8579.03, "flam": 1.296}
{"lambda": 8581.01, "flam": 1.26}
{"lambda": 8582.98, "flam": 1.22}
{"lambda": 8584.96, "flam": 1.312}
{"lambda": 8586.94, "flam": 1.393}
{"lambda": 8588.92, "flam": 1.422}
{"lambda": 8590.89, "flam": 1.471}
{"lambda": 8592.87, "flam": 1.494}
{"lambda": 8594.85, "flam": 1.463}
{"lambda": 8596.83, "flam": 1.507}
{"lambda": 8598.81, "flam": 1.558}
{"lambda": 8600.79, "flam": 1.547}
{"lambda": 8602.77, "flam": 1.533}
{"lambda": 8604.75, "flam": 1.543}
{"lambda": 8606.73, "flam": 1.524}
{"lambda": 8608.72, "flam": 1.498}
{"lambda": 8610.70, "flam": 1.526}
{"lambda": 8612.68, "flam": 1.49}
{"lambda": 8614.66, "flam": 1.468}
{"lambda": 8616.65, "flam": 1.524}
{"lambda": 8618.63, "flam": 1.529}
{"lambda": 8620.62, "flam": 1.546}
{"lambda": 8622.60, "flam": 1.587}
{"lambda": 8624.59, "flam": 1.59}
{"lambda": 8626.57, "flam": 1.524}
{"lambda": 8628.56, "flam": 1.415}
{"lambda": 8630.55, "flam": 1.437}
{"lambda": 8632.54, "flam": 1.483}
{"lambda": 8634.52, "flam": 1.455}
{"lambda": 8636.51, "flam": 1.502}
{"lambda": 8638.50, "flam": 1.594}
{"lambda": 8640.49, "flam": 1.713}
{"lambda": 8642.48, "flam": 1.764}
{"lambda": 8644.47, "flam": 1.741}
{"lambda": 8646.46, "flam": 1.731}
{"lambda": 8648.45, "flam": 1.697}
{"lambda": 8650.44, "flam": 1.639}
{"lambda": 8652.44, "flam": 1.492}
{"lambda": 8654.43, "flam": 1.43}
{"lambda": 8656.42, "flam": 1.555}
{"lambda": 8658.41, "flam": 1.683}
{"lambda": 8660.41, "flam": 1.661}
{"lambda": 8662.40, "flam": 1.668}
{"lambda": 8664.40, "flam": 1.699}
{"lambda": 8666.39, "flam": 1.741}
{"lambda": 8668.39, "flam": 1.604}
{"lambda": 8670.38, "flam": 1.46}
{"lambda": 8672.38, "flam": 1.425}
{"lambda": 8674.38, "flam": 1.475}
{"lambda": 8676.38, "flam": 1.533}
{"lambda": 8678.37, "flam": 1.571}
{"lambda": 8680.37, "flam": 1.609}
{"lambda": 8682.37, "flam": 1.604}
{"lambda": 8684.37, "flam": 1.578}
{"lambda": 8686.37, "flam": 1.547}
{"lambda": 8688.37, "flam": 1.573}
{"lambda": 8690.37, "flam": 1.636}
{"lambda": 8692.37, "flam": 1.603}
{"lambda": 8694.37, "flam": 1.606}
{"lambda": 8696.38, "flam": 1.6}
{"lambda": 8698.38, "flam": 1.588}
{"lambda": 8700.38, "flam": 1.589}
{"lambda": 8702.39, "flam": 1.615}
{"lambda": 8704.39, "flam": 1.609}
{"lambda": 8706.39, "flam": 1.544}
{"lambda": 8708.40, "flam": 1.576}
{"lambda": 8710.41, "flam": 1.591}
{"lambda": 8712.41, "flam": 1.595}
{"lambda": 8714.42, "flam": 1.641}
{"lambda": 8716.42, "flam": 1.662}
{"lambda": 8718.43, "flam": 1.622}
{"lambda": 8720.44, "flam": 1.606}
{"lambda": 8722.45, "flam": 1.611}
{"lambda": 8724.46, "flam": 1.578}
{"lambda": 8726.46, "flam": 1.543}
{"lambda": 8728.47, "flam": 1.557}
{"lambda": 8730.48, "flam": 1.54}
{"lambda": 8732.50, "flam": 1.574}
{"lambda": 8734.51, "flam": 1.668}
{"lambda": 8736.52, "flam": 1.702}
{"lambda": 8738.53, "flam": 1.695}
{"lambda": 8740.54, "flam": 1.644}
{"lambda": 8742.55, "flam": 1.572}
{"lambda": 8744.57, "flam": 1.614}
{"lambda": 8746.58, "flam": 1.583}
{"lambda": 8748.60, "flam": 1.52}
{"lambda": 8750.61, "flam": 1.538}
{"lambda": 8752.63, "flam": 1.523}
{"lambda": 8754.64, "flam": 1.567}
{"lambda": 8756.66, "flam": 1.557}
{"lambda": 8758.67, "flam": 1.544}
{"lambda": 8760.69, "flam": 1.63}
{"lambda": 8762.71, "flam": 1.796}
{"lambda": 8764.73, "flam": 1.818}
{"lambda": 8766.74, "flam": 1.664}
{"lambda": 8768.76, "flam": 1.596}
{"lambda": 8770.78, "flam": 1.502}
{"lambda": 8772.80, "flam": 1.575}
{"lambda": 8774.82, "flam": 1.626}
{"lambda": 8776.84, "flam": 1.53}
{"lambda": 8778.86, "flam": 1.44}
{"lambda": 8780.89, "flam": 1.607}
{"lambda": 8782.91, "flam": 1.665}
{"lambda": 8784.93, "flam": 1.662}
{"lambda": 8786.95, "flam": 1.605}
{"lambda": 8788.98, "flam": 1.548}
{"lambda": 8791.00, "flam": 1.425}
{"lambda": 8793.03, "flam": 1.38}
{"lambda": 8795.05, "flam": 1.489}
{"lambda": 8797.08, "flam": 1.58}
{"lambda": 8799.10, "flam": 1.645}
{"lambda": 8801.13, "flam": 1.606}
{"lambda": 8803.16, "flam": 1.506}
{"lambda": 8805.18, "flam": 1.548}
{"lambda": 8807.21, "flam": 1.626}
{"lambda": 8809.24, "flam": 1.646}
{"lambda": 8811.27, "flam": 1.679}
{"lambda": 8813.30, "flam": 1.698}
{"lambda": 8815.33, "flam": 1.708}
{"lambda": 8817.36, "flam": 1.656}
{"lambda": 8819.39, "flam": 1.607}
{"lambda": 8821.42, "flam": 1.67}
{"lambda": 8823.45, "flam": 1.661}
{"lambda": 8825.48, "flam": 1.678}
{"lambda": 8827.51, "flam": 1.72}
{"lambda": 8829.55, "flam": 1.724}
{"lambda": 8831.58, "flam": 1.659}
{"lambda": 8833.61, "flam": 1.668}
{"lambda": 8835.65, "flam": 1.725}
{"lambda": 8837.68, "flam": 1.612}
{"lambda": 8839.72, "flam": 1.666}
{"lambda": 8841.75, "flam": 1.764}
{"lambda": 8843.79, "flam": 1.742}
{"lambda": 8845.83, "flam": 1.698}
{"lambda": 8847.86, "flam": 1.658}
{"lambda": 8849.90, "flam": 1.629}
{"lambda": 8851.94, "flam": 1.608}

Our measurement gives 0.16 mag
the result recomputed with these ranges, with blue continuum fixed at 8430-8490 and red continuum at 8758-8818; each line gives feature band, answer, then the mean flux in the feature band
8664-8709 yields 0.025 mag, 1.58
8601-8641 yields 0.074 mag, 1.52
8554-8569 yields 0.084 mag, 1.52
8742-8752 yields 0.031 mag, 1.56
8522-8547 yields 0.026 mag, 1.61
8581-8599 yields 0.159 mag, 1.41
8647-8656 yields 0.035 mag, 1.57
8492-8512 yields -0.002 mag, 1.65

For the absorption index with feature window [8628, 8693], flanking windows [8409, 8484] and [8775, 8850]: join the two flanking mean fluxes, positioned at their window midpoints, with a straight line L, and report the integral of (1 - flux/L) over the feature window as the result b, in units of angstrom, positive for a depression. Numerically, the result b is 1.7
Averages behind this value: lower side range 1.64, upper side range 1.63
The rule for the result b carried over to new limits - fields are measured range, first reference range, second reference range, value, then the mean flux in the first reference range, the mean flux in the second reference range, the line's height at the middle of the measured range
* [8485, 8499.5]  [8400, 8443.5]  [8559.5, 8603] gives -1.27 angstrom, 1.58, 1.39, 1.5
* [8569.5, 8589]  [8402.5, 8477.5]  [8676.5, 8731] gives 4.04 angstrom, 1.63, 1.59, 1.61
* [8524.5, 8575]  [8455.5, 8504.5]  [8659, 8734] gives 2.72 angstrom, 1.66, 1.59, 1.64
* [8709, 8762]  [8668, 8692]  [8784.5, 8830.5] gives -0.64 angstrom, 1.55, 1.61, 1.58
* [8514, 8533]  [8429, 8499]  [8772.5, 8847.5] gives 1.09 angstrom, 1.65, 1.62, 1.65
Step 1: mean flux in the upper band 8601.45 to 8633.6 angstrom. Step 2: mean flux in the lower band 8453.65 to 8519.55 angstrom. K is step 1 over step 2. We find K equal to 0.9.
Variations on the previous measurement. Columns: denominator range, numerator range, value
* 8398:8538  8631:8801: 0.98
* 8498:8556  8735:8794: 0.98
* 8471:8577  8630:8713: 1.01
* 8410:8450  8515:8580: 0.96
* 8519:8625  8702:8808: 1.05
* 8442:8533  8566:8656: 0.90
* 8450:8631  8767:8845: 1.03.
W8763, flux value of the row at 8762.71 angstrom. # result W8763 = 1.796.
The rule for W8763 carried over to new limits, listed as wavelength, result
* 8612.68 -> 1.49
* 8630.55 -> 1.437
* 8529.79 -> 1.534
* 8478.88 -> 1.604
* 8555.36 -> 1.574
